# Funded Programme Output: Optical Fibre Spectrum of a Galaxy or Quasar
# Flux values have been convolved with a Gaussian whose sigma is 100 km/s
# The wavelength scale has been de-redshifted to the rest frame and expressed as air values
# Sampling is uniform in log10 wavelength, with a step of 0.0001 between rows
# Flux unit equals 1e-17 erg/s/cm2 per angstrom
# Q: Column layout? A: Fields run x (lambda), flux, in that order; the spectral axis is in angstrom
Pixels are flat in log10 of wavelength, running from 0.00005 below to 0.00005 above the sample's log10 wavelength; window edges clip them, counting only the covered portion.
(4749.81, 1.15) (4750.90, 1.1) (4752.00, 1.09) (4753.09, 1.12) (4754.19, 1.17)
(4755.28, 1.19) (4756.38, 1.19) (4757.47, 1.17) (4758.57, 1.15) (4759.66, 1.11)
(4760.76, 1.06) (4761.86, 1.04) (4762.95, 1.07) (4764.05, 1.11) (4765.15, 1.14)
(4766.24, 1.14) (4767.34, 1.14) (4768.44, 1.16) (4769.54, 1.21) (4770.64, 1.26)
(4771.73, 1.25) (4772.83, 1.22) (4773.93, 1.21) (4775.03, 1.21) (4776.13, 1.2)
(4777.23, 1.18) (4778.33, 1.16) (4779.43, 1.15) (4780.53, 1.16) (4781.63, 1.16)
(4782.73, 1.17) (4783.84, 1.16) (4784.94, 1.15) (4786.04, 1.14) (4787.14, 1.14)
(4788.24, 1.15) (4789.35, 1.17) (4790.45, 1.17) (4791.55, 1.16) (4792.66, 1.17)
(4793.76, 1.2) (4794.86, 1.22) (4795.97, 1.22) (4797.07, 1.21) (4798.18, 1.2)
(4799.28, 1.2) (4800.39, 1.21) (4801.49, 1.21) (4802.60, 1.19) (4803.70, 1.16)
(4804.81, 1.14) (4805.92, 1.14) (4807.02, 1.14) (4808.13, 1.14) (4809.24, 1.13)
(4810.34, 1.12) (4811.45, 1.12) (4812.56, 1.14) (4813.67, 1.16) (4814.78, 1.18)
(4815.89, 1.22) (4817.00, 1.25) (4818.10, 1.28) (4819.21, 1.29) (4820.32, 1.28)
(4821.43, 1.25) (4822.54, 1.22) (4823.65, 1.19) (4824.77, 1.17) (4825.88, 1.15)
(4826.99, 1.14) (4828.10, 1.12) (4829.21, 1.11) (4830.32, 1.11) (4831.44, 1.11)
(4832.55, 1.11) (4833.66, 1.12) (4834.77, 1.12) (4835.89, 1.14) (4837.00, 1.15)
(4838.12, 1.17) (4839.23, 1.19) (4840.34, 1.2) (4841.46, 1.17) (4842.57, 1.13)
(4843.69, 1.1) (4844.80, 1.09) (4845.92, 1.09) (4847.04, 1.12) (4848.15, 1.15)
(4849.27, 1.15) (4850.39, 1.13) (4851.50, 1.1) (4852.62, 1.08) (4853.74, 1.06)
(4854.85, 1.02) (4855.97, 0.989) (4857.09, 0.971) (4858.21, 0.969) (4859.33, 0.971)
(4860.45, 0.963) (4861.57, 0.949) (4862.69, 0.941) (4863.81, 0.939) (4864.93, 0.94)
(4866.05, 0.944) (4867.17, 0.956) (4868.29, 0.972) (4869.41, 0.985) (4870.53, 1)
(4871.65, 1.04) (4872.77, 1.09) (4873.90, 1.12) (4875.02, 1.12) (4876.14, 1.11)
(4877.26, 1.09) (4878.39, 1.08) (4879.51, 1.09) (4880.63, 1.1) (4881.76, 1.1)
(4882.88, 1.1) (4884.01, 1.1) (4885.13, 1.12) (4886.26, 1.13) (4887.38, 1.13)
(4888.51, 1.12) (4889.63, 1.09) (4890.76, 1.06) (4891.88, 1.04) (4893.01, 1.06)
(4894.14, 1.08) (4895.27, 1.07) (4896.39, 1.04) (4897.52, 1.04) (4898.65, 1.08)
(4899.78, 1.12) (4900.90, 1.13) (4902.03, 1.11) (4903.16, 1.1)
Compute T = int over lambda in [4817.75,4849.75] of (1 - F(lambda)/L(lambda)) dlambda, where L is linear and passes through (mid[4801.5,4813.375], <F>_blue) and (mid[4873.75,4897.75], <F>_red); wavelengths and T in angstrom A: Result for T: -0.9 angstrom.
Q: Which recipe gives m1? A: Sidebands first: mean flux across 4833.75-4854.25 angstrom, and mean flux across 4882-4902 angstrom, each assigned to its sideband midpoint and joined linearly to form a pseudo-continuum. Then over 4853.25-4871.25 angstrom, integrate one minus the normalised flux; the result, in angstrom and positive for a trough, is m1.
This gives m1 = 2.3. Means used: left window 1.13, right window 1.09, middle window 0.974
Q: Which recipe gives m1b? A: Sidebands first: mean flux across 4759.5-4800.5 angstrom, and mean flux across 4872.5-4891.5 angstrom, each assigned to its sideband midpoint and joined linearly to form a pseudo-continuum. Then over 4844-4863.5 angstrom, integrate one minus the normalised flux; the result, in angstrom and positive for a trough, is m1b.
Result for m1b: 1.35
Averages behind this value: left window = 1.17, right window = 1.1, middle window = 1.04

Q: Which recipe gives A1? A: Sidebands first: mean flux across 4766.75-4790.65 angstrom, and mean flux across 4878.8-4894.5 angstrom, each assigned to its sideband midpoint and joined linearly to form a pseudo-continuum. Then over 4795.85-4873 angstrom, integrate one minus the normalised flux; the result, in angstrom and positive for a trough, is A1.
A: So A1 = 1.4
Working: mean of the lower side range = 1.18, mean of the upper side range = 1.09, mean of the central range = 1.12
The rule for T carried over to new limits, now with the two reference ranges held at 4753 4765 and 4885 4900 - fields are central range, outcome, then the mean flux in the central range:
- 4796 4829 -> -2.3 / 1.18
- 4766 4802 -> -2.1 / 1.18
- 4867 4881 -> 0.4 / 1.06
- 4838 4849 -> -0.4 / 1.14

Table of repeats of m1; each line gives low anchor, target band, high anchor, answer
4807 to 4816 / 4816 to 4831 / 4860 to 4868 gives -1.3 angstrom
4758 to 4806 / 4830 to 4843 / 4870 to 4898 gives -0.2 angstrom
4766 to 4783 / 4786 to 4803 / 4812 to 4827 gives 0.2 angstrom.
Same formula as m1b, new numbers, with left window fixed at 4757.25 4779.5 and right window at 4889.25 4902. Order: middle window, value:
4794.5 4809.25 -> -0.56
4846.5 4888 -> 1.68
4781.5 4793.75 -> -0.15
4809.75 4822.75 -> -0.94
